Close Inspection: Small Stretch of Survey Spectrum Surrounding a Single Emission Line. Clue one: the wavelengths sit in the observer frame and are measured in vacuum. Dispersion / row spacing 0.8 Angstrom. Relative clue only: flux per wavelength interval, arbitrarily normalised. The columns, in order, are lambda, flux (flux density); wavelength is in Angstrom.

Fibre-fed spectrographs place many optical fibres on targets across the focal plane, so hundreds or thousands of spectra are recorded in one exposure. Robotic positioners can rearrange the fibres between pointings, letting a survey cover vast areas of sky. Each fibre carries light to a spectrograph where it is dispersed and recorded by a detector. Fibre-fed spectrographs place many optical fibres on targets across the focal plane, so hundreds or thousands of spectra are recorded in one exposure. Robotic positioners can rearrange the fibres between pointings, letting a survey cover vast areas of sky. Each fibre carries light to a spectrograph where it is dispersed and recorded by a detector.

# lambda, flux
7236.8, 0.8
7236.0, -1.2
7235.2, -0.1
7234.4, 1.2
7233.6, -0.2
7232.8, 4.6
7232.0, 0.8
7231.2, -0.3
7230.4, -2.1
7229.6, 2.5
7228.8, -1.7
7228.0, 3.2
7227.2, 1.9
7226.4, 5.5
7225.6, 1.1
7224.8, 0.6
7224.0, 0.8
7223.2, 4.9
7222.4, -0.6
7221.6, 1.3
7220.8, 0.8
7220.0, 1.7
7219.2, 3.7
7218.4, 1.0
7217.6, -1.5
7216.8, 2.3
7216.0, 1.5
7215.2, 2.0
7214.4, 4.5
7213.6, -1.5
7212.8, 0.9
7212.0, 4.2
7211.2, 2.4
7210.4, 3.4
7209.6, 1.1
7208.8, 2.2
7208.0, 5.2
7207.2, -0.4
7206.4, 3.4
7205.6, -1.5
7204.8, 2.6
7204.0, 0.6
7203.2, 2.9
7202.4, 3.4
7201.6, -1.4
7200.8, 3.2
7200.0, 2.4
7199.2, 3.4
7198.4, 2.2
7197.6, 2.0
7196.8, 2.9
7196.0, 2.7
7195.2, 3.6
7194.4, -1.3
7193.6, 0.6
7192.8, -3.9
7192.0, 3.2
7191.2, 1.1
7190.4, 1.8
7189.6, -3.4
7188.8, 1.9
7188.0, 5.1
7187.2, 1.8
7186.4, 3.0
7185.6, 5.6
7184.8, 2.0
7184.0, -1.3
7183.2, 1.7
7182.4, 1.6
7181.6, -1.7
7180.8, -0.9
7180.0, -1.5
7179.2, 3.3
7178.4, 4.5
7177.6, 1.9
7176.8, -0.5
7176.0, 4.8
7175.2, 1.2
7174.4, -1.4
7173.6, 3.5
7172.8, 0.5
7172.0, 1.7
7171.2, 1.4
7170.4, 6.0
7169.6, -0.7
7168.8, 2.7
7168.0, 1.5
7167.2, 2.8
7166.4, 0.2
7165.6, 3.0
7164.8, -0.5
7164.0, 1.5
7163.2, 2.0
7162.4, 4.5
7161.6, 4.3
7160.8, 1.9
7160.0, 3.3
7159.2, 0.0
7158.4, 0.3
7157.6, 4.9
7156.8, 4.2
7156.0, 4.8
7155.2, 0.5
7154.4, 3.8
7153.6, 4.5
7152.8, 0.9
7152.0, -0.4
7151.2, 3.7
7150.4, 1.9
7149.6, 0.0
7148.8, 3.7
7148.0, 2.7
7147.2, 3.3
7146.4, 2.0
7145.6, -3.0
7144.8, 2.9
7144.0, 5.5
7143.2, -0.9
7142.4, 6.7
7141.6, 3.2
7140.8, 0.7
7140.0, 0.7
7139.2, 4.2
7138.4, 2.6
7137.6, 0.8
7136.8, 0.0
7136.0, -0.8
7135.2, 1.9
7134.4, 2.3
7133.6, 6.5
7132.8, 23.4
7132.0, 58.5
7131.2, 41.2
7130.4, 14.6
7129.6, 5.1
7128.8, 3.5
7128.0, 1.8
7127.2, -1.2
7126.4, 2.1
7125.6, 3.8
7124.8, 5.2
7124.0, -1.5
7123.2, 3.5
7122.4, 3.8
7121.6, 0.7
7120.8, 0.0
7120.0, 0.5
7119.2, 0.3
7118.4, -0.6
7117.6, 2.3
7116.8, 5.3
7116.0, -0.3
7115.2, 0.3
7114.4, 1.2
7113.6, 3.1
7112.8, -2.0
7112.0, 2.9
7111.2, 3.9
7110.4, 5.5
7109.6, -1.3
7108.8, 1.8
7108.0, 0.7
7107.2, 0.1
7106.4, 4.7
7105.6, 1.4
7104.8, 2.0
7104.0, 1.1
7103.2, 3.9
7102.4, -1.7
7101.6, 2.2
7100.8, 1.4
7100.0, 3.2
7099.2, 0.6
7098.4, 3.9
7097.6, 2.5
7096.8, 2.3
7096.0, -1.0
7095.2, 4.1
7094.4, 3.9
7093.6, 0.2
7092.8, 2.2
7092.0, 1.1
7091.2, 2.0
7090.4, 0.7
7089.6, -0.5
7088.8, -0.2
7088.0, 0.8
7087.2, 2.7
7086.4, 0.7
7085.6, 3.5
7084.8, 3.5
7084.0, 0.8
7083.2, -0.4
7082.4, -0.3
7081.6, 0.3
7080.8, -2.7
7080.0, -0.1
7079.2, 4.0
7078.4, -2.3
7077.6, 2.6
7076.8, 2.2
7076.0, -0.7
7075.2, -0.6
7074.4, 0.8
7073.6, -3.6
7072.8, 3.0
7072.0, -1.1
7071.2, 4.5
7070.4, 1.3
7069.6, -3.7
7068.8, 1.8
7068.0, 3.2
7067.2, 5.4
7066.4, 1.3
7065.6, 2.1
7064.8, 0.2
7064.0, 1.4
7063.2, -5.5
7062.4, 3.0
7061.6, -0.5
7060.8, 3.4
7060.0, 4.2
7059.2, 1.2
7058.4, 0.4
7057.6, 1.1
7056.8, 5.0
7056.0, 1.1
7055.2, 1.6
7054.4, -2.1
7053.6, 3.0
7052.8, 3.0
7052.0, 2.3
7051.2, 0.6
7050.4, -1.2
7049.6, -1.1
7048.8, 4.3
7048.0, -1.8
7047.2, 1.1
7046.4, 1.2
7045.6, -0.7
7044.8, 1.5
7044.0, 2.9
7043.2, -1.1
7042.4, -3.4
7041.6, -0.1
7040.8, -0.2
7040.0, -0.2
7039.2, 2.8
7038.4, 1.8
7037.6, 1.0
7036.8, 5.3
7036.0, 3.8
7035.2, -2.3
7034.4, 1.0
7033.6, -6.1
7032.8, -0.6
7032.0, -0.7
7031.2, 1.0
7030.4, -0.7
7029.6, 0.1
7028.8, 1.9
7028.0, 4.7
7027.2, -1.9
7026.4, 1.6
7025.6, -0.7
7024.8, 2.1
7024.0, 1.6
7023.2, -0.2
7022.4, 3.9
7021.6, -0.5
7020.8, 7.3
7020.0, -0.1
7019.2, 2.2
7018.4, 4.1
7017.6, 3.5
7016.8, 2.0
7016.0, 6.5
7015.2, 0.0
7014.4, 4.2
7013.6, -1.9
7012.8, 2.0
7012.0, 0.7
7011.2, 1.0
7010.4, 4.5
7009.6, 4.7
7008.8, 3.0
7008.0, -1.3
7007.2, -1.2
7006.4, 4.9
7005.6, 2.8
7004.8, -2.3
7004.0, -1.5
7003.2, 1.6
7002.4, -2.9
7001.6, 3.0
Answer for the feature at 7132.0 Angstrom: H-alpha 6563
